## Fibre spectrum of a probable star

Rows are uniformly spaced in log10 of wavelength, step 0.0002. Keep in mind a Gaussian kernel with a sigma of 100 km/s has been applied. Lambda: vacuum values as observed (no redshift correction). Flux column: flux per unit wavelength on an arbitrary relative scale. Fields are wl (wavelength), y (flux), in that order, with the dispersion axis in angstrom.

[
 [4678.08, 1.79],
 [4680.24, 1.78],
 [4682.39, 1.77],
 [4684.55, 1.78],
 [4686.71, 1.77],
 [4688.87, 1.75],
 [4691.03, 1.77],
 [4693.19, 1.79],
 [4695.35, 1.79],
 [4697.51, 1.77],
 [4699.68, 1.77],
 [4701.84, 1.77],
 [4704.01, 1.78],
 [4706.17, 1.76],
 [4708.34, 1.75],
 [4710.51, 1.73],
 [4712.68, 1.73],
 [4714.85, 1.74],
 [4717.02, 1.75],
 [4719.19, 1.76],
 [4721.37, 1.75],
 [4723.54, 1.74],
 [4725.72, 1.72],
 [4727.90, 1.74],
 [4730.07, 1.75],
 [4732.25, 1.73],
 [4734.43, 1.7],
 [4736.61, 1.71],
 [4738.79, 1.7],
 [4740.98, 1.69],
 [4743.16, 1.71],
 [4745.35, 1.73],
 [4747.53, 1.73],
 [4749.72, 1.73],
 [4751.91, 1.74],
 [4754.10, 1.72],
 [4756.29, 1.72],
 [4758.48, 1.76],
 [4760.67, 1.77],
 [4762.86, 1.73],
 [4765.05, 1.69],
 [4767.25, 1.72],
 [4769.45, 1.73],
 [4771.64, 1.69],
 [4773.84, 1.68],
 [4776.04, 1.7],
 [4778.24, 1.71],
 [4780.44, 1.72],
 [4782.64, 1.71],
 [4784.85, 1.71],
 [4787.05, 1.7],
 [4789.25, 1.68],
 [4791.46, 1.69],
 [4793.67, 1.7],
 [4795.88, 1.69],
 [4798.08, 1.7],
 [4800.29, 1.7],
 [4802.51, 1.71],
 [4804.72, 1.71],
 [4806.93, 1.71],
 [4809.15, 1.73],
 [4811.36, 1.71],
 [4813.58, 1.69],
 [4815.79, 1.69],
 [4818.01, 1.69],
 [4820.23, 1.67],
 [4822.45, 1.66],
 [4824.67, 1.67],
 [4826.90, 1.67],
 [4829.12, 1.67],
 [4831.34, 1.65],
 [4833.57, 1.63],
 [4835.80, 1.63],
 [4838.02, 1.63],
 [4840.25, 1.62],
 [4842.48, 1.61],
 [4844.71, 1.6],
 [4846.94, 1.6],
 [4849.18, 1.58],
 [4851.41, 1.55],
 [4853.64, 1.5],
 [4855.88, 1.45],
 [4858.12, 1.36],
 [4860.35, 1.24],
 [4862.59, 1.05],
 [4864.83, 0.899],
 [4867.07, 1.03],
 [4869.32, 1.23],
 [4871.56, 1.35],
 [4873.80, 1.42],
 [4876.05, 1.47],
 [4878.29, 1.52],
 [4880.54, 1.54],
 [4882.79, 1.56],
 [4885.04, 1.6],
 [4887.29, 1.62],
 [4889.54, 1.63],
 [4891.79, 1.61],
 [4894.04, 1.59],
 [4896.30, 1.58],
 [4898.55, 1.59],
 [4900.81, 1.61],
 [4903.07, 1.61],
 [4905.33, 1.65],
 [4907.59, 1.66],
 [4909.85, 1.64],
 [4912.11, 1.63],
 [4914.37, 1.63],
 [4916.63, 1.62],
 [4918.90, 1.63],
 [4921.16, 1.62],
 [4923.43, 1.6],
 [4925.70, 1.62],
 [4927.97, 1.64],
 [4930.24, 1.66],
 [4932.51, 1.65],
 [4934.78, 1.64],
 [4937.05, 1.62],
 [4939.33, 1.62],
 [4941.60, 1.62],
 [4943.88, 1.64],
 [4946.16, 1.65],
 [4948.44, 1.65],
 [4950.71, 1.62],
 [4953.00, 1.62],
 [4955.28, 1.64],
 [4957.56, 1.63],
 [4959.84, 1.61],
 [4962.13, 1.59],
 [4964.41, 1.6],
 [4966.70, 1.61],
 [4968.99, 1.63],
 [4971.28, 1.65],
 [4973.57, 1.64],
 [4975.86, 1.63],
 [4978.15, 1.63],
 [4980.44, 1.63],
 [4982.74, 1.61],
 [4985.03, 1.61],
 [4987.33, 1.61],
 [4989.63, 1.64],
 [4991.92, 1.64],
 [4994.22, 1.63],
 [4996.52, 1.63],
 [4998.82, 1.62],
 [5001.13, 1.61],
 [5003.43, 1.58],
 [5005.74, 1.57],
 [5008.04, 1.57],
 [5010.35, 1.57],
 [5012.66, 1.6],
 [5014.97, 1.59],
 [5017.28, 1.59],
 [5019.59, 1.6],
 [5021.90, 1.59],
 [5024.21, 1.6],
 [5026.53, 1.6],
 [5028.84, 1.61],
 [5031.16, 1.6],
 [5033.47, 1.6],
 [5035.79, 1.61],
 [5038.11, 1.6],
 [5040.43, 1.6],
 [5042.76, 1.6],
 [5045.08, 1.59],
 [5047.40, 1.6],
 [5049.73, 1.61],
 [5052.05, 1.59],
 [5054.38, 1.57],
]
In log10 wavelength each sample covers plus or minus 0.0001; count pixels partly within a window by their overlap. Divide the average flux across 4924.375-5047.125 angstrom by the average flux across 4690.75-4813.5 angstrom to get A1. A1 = 0.94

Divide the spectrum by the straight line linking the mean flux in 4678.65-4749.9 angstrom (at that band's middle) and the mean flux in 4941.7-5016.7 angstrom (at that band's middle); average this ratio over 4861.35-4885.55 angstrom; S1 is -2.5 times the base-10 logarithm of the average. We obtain 0.25 mag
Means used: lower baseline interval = 1.75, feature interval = 1.33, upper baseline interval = 1.62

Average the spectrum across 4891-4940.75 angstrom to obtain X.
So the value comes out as 1.62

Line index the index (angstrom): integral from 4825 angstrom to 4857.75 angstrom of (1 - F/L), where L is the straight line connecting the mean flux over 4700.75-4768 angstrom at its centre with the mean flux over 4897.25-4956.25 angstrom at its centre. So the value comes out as 1.6 angstrom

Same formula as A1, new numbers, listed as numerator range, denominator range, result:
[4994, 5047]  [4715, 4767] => 0.92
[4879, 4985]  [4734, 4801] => 0.95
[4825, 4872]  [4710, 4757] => 0.84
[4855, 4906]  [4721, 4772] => 0.84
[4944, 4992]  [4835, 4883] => 1.14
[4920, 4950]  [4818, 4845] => 0.99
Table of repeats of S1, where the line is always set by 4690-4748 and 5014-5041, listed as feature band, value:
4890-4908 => 0.032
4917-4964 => 0.008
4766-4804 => 0.007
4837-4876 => 0.201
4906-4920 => 0.011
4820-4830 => 0.017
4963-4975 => 0.001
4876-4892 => 0.062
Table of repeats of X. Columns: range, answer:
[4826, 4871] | 1.46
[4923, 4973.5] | 1.63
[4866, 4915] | 1.53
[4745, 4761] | 1.74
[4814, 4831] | 1.67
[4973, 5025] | 1.61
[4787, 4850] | 1.67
